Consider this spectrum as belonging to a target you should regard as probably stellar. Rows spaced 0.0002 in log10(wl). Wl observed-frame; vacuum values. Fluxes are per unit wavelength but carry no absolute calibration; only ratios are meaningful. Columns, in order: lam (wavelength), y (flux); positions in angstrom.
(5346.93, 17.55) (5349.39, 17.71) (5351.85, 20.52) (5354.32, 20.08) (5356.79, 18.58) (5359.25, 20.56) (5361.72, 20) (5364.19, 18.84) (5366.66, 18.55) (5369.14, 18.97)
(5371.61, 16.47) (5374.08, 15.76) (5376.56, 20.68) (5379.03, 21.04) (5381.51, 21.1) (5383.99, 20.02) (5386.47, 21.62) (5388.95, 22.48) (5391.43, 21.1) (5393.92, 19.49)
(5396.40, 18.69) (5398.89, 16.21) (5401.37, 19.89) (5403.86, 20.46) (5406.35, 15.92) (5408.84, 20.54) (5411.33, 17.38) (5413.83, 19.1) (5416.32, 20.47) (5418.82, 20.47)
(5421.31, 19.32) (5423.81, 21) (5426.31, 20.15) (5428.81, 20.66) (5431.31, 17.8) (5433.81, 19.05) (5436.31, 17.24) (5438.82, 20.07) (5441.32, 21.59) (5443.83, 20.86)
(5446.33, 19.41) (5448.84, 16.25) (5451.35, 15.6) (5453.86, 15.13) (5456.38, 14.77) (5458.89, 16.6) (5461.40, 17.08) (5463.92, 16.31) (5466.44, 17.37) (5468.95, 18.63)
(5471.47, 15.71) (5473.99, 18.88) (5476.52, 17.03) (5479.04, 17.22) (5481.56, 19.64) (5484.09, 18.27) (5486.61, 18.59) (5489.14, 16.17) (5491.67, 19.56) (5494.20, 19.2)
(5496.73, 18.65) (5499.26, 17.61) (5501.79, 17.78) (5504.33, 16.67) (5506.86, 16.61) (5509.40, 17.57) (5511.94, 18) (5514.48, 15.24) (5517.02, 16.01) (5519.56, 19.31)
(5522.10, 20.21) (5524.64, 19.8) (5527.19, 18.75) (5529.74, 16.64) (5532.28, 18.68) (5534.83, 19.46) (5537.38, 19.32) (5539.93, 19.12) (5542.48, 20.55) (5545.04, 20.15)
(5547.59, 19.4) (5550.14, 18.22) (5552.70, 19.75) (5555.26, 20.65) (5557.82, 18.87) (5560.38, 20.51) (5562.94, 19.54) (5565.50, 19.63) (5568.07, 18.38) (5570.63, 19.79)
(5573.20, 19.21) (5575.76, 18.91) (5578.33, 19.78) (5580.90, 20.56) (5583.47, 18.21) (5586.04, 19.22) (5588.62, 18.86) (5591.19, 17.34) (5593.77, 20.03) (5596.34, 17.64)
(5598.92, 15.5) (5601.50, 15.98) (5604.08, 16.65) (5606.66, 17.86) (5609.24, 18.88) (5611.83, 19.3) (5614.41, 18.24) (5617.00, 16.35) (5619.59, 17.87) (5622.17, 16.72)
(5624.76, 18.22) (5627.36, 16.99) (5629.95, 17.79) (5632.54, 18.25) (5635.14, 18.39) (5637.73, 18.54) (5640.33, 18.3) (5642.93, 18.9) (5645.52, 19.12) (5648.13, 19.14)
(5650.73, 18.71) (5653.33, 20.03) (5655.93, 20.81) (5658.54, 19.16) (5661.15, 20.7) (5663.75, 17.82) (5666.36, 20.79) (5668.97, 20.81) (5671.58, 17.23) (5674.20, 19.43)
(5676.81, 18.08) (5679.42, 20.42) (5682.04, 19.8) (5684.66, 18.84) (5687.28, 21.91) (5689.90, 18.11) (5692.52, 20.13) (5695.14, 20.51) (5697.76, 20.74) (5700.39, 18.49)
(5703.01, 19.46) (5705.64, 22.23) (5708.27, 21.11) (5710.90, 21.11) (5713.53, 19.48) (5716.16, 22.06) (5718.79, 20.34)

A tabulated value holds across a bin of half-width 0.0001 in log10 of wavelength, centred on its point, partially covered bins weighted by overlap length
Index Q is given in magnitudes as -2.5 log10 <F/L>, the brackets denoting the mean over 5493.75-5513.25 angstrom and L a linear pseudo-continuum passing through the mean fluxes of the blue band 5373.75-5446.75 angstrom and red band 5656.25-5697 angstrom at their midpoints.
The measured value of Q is 0.115 mag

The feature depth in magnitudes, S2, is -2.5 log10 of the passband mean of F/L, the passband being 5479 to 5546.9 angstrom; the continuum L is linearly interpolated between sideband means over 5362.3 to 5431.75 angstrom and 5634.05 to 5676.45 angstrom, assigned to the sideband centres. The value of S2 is 0.06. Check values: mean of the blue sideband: 19.5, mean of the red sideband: 19.2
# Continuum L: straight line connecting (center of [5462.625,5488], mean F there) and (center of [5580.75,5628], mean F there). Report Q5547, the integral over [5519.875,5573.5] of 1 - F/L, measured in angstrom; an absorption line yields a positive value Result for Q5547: -4.7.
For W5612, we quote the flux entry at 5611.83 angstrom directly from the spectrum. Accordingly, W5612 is 19.3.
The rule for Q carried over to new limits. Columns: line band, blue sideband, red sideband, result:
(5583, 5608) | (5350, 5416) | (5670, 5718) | 0.12 mag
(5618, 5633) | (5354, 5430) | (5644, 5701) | 0.12 mag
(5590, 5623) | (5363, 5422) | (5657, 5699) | 0.12 mag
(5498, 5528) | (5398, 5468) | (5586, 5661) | 0.04 mag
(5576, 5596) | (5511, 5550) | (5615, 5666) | -0.02 mag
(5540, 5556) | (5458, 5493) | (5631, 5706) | -0.08 mag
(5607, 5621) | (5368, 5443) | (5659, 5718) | 0.10 mag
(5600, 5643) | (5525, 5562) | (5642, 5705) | 0.10 mag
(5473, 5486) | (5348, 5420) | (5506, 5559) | 0.04 mag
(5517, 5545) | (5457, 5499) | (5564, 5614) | -0.06 mag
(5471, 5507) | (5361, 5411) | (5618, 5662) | 0.07 mag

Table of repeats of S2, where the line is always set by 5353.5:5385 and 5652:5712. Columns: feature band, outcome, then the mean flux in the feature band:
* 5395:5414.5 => 0.05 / 18.5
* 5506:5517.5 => 0.17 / 16.7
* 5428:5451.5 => 0.02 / 19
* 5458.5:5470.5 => 0.13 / 17.2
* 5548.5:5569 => 0.01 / 19.5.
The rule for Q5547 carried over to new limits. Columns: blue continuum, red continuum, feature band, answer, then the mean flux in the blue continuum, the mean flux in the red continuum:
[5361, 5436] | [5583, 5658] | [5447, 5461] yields 2.34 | 19.4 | 18.2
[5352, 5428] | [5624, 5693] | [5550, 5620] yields 2.13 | 19.5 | 19.1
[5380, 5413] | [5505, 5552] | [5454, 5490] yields 3.26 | 19.6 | 18.5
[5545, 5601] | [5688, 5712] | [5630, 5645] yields 0.91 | 19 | 20.2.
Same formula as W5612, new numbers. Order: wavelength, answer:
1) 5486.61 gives 18.59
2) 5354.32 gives 20.08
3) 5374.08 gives 15.76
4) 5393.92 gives 19.49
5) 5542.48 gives 20.55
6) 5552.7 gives 19.75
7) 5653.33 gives 20.03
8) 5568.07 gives 18.38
